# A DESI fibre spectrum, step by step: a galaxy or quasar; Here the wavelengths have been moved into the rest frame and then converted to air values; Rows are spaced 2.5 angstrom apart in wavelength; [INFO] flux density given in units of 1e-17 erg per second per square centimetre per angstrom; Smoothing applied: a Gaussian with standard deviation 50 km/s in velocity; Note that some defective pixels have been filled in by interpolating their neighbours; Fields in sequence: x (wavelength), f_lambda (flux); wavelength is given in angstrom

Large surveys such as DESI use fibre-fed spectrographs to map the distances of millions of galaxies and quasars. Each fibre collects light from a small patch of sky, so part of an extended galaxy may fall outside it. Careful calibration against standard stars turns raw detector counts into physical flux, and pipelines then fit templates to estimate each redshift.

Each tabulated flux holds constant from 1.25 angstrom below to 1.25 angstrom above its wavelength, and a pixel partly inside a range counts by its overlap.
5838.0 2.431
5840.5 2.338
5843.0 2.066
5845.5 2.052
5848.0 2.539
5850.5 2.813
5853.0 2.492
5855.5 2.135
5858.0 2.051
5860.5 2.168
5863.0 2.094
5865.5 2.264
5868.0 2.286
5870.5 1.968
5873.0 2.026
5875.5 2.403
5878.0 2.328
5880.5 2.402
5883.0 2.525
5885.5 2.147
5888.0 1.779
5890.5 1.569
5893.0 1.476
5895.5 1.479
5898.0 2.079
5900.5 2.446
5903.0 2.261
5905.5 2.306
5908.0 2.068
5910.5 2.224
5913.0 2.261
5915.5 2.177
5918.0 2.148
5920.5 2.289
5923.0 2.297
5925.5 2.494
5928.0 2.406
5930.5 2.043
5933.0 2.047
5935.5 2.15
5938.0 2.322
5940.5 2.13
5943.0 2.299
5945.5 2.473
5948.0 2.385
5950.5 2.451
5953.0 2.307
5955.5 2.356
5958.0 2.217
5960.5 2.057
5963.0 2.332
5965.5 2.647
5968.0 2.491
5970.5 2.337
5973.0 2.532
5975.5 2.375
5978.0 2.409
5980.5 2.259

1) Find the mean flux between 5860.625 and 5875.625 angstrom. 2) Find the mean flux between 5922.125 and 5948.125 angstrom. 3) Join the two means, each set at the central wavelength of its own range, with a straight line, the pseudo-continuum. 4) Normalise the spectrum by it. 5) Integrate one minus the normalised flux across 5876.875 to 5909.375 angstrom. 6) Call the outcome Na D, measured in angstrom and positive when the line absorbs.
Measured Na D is 2.0 angstrom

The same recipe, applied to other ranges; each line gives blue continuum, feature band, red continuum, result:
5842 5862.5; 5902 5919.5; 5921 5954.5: 0.6 angstrom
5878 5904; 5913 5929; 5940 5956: -0.7 angstrom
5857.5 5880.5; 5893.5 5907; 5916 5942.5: 0.8 angstrom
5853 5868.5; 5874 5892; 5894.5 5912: 0.1 angstrom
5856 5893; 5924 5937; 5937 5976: 0.3 angstrom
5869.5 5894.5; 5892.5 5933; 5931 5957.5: 0.1 angstrom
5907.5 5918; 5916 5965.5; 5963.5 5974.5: 1.1 angstrom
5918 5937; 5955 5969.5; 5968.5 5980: 0.1 angstrom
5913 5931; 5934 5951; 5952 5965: -0.2 angstrom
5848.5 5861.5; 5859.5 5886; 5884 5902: -1.6 angstrom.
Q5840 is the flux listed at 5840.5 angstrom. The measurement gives 2.338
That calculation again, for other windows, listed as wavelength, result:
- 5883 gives 2.525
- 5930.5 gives 2.043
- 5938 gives 2.322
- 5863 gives 2.094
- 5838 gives 2.431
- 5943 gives 2.299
